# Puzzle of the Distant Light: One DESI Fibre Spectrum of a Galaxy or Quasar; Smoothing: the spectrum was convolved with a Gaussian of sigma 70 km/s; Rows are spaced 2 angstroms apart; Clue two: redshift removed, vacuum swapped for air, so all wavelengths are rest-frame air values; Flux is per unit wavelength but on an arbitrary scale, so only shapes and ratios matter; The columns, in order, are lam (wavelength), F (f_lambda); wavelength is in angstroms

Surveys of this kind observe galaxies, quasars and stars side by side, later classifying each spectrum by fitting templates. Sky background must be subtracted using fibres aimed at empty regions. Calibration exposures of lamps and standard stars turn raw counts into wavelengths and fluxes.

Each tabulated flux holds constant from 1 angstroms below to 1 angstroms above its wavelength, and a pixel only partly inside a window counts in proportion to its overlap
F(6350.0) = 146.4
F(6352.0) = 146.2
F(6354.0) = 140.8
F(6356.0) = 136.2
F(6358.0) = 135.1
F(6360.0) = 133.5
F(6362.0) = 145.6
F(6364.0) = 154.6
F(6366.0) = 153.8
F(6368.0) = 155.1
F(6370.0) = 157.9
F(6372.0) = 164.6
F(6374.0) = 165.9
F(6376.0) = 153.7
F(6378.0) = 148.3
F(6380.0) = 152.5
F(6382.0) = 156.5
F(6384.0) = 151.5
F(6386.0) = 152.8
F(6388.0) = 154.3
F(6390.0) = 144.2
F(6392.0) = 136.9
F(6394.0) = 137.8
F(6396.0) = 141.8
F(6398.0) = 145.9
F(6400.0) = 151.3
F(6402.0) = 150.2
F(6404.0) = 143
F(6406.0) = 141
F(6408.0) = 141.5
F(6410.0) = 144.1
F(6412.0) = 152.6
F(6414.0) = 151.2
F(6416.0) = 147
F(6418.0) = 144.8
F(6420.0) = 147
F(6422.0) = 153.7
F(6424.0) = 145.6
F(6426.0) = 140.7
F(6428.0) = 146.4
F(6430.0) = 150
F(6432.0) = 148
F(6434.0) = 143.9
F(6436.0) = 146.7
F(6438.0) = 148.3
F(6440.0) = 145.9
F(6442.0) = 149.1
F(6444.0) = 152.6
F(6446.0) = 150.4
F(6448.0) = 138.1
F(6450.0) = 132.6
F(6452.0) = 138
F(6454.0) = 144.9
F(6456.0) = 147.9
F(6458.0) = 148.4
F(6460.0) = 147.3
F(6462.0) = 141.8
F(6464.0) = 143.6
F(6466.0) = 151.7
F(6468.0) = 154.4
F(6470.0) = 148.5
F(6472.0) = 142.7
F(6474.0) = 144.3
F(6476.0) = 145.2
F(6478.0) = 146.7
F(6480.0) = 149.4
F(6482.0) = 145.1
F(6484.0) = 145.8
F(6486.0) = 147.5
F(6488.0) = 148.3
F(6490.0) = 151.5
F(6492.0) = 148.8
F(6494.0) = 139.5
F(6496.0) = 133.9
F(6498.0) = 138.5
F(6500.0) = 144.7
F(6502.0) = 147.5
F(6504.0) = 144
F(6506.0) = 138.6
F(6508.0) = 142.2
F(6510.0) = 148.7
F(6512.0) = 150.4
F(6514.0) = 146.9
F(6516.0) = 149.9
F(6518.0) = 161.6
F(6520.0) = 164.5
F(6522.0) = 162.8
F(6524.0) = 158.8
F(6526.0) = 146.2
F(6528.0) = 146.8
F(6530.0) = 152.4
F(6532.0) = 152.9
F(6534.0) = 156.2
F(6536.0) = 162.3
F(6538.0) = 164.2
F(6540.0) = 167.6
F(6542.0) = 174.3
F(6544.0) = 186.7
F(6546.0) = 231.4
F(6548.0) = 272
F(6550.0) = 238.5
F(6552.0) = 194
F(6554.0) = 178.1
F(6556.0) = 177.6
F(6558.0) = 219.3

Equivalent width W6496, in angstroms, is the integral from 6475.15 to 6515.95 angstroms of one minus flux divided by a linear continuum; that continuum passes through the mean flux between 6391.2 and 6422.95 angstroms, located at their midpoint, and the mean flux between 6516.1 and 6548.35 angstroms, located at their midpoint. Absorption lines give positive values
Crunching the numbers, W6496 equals 4.4 angstroms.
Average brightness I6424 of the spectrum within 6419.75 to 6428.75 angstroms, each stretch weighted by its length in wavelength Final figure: 147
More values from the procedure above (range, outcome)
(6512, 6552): 173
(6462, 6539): 149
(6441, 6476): 146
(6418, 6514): 146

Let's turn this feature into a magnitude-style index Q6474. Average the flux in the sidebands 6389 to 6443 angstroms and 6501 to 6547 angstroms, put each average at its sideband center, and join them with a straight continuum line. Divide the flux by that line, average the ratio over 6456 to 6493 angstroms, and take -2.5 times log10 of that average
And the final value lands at 0.04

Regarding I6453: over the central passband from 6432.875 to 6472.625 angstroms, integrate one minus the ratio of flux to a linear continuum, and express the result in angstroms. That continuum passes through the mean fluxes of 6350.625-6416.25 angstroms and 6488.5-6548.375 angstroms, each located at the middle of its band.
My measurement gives 1.9 angstroms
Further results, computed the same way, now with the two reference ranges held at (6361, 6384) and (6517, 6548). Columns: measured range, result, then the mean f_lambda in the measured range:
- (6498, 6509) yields 1.6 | 143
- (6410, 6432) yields 1.6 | 148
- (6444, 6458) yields 1.6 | 143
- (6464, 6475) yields 1.1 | 148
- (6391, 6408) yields 1.5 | 143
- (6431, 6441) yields 0.9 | 147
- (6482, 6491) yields 0.9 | 148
